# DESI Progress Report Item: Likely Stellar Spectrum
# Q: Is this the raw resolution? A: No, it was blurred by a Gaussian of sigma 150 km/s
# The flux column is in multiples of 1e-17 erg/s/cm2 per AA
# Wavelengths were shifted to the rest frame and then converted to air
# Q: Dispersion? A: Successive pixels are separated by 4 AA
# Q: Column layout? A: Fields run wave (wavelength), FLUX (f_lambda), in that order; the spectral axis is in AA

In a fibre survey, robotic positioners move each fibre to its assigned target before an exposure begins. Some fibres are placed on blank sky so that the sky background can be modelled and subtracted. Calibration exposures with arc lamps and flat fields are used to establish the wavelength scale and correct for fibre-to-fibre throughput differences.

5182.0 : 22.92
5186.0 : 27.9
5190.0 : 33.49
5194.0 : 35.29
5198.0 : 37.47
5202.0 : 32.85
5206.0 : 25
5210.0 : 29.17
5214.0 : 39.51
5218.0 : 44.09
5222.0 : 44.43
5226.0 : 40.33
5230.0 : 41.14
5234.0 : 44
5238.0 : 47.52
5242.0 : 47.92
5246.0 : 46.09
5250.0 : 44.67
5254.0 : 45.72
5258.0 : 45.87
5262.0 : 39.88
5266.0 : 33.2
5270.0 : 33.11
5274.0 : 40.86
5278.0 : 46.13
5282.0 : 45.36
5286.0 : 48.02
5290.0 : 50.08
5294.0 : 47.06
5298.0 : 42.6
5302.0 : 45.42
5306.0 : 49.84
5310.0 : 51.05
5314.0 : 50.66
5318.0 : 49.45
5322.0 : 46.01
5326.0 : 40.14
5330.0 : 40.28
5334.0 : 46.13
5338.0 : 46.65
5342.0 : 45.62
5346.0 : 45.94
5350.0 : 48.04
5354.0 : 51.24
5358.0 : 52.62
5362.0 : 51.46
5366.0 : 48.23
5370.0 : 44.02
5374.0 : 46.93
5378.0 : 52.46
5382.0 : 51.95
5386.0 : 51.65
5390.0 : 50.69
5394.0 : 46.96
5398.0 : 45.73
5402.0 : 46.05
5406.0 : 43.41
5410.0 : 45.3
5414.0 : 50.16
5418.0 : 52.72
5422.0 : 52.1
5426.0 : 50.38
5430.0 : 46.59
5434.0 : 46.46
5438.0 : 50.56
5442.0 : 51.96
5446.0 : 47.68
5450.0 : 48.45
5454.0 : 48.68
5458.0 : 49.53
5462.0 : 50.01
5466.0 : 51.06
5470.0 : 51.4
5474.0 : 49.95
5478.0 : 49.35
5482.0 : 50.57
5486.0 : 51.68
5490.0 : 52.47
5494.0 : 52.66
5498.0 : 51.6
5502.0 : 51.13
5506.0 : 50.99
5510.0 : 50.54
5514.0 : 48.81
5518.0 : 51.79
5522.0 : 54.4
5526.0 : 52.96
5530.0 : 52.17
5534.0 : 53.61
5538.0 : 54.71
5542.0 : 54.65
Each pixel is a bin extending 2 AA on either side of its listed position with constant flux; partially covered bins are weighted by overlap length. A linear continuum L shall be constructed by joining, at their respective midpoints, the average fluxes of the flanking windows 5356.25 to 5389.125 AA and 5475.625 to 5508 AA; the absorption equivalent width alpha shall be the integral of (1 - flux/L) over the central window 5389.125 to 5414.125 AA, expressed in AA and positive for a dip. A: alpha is 1.9 AA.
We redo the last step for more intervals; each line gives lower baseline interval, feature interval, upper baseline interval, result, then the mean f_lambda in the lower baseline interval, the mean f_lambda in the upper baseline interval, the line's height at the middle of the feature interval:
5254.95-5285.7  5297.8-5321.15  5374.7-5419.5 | -2.7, 41.2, 48.7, 43.5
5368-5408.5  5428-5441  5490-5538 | 0.3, 48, 52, 49.4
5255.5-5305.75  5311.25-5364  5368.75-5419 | -1.7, 43.4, 48.3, 45.9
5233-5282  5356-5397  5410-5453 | -1.9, 43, 49.5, 47.4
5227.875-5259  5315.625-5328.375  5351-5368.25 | 1.0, 45.3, 50.6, 48.9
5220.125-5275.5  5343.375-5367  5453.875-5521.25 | -1.7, 42.5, 50.8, 46.2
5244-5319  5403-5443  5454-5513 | 0.2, 44.9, 50.8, 49.1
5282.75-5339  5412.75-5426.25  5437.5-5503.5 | -0.6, 46.6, 50.5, 49.3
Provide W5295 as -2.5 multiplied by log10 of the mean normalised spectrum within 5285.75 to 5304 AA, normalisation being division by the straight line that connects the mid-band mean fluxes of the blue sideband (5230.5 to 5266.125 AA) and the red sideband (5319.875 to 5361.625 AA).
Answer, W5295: -0.026 mag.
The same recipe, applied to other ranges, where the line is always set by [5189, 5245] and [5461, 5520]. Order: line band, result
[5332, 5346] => -0.04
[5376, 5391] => -0.12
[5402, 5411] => 0.06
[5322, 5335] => 0.03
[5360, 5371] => -0.06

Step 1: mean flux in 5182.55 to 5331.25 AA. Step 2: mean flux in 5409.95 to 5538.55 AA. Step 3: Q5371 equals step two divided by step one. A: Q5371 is 1.21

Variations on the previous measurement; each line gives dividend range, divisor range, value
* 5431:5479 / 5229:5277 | 1.16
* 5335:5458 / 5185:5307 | 1.18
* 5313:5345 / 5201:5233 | 1.22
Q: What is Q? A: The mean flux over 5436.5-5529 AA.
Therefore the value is 50.8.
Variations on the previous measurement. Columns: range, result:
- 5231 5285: 43.2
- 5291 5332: 46.3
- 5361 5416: 48.2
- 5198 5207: 31.3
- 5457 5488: 50.5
